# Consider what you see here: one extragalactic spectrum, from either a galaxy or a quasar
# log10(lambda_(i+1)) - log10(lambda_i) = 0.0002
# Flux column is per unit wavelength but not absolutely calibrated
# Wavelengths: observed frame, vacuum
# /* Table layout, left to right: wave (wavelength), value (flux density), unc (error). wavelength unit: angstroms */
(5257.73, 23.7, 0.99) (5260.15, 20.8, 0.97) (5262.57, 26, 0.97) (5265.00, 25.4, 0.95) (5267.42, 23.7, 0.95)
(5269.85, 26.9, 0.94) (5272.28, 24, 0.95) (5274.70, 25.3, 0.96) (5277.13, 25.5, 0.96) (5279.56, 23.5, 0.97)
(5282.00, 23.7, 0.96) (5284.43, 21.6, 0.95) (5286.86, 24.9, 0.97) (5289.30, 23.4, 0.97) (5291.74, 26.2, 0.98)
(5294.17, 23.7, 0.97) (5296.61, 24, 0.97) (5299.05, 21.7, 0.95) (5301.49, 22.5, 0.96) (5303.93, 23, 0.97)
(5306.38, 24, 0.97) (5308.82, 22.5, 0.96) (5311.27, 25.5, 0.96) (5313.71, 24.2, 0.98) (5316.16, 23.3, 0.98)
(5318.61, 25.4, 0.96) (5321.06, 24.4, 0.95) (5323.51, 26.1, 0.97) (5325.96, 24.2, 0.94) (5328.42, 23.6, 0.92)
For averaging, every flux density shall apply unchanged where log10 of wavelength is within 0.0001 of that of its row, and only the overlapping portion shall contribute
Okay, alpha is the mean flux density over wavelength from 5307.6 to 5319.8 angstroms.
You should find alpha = 24.2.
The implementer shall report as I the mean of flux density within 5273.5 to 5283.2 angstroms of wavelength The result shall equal 24.5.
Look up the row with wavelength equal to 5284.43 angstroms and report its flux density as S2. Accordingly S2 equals 21.6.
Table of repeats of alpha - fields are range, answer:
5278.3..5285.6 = 22.9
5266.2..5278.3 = 25.1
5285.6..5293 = 24.8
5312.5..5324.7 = 24.7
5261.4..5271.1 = 25.5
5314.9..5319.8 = 24.3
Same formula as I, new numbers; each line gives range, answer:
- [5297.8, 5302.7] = 22.1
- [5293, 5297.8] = 23.8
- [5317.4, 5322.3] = 24.9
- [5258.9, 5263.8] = 23.4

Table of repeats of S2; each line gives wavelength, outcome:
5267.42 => 23.7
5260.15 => 20.8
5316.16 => 23.3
